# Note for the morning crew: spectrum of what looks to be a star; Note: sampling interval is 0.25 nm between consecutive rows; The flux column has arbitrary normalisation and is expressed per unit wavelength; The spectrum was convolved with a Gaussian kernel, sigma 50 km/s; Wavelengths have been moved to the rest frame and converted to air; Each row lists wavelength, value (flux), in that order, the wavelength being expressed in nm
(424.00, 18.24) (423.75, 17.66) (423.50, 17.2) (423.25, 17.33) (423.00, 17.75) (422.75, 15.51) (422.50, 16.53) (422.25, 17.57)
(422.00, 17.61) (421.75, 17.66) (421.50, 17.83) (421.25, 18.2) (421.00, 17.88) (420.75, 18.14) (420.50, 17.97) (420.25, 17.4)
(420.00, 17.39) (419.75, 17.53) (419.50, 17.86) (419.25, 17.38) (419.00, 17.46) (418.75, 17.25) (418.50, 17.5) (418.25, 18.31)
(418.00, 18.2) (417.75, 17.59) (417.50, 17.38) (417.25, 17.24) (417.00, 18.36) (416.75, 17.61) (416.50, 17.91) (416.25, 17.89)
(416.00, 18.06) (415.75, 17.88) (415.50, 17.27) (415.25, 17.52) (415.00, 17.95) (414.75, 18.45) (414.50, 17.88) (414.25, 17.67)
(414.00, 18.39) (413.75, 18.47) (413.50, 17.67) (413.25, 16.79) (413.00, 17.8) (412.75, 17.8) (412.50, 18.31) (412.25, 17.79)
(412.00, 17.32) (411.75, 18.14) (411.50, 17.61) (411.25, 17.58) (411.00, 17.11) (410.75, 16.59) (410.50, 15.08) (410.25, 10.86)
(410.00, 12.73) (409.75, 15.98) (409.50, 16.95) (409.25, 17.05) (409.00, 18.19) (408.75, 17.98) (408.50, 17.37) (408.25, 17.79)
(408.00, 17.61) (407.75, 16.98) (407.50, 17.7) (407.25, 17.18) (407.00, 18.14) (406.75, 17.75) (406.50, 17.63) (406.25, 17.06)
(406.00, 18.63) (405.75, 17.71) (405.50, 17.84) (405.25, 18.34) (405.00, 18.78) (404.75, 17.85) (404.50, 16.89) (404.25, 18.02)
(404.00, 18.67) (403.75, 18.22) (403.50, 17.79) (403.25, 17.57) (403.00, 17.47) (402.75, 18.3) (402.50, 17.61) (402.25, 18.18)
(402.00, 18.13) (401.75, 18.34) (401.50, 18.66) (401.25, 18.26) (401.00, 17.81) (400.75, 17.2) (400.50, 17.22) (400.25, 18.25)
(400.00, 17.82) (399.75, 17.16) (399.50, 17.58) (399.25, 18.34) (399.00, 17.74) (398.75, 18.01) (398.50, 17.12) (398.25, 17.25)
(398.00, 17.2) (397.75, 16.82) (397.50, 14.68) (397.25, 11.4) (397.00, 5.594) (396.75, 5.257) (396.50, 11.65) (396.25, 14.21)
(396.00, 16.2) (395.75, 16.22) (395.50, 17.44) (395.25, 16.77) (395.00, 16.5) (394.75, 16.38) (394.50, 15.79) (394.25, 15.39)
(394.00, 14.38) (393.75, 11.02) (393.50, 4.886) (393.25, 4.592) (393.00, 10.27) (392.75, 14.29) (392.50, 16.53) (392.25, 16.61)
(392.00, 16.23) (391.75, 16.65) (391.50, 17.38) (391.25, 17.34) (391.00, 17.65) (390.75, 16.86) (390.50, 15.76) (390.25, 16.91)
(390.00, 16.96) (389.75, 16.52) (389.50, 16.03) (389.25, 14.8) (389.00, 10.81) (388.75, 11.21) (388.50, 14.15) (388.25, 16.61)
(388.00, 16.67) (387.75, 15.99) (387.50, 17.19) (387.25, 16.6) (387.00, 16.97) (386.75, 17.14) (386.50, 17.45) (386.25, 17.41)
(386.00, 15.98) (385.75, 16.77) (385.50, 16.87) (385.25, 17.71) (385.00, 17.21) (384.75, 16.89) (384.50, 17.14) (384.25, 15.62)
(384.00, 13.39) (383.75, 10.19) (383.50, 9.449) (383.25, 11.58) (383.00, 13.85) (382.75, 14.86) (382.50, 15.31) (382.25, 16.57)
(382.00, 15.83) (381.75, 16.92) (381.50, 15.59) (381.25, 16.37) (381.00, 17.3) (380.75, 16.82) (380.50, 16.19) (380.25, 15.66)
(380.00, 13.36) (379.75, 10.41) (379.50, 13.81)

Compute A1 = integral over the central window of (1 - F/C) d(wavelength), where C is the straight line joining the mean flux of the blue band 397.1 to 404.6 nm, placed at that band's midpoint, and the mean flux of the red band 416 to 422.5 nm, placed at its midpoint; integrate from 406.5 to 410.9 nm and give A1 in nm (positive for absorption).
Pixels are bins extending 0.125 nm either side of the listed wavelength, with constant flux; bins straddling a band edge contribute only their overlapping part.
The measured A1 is 0.23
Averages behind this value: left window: 17.4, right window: 17.7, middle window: 16.6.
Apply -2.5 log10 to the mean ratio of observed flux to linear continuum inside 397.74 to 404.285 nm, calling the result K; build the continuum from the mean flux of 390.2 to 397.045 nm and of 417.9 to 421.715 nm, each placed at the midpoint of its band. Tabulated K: -0.174 mag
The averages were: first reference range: 14.2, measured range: 17.8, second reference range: 17.7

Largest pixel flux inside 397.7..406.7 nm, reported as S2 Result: 18.78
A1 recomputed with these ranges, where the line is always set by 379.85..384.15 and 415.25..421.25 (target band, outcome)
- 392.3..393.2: 0.14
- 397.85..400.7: -0.26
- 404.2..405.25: -0.09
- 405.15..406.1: -0.08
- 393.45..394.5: 0.22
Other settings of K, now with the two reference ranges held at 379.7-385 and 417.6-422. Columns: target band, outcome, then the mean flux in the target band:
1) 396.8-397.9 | 0.334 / 11.8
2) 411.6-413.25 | -0.038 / 17.8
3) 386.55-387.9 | -0.108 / 16.8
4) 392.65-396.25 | 0.163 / 13.6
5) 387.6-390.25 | 0.019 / 15.1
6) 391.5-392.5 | -0.069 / 16.6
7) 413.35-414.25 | -0.049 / 18.1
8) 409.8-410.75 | 0.241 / 13.6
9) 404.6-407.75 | -0.073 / 17.8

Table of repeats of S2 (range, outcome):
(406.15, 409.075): 18.19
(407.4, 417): 18.47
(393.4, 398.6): 17.44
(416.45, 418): 18.36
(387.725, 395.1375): 17.65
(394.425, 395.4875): 16.77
